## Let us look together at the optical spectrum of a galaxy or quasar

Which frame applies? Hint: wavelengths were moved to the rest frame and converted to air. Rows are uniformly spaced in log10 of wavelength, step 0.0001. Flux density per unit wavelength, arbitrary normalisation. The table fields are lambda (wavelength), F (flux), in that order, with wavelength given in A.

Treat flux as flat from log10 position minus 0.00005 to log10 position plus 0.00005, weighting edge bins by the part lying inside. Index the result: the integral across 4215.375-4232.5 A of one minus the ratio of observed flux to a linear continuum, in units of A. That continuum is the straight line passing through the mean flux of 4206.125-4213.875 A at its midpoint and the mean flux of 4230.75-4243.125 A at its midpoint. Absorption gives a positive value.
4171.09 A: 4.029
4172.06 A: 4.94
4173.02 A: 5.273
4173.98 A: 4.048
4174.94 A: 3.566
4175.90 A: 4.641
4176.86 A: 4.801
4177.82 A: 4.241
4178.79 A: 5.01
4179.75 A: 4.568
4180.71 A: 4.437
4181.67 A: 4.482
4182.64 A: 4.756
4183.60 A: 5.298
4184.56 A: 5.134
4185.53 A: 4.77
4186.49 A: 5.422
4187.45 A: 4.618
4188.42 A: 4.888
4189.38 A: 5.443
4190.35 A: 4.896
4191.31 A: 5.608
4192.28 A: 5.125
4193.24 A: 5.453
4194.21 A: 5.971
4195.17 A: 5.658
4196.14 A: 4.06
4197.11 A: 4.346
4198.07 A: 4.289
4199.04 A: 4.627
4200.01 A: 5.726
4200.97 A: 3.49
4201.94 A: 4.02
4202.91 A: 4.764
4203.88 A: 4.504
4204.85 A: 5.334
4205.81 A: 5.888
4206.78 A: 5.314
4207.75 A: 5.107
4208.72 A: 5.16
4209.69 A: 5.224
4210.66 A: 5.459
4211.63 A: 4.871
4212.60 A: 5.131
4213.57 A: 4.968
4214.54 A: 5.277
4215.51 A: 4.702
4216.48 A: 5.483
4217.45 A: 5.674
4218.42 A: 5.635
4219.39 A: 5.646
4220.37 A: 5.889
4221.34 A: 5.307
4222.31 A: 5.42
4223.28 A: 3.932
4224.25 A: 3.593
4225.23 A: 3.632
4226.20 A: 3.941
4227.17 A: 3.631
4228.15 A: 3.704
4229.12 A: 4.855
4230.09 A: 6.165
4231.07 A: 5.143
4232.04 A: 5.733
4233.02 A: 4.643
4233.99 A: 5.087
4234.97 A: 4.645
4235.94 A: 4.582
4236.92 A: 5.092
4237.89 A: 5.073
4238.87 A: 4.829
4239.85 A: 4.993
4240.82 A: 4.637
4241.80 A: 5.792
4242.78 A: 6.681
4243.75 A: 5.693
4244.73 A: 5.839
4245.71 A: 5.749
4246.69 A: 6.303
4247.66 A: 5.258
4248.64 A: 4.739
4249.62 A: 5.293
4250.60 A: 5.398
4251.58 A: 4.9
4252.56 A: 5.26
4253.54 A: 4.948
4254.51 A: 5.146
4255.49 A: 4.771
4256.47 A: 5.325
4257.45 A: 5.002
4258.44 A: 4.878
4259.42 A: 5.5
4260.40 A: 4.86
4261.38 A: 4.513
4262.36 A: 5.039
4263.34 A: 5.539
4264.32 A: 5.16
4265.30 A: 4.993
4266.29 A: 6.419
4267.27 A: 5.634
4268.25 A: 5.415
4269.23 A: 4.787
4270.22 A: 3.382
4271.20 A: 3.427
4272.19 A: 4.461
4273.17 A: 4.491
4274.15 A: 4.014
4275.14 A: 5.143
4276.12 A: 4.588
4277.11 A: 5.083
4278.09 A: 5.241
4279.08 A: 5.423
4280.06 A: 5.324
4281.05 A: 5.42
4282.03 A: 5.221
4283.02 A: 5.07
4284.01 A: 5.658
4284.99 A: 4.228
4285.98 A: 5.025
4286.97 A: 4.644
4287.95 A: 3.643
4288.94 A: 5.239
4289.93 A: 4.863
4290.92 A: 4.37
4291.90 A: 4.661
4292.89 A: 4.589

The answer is 0.8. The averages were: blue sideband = 5.17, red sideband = 5.13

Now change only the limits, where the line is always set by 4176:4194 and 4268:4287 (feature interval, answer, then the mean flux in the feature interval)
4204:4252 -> -2.4 A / 5.12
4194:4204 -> 0.6 A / 4.65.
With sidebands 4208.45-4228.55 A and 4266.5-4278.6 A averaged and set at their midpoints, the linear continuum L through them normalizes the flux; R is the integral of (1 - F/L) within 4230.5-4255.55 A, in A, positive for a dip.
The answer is -2.44 A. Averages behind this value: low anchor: 4.87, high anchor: 4.68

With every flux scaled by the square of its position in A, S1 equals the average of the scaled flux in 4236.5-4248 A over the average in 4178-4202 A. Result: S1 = 1.15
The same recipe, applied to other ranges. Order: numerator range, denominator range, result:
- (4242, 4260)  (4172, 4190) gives 1.17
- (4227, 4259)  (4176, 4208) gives 1.08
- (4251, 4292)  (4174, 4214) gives 1.04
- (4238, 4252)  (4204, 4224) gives 1.05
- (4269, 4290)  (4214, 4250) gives 0.95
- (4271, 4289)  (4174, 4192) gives 1.05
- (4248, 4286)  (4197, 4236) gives 1.04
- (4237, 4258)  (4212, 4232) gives 1.10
